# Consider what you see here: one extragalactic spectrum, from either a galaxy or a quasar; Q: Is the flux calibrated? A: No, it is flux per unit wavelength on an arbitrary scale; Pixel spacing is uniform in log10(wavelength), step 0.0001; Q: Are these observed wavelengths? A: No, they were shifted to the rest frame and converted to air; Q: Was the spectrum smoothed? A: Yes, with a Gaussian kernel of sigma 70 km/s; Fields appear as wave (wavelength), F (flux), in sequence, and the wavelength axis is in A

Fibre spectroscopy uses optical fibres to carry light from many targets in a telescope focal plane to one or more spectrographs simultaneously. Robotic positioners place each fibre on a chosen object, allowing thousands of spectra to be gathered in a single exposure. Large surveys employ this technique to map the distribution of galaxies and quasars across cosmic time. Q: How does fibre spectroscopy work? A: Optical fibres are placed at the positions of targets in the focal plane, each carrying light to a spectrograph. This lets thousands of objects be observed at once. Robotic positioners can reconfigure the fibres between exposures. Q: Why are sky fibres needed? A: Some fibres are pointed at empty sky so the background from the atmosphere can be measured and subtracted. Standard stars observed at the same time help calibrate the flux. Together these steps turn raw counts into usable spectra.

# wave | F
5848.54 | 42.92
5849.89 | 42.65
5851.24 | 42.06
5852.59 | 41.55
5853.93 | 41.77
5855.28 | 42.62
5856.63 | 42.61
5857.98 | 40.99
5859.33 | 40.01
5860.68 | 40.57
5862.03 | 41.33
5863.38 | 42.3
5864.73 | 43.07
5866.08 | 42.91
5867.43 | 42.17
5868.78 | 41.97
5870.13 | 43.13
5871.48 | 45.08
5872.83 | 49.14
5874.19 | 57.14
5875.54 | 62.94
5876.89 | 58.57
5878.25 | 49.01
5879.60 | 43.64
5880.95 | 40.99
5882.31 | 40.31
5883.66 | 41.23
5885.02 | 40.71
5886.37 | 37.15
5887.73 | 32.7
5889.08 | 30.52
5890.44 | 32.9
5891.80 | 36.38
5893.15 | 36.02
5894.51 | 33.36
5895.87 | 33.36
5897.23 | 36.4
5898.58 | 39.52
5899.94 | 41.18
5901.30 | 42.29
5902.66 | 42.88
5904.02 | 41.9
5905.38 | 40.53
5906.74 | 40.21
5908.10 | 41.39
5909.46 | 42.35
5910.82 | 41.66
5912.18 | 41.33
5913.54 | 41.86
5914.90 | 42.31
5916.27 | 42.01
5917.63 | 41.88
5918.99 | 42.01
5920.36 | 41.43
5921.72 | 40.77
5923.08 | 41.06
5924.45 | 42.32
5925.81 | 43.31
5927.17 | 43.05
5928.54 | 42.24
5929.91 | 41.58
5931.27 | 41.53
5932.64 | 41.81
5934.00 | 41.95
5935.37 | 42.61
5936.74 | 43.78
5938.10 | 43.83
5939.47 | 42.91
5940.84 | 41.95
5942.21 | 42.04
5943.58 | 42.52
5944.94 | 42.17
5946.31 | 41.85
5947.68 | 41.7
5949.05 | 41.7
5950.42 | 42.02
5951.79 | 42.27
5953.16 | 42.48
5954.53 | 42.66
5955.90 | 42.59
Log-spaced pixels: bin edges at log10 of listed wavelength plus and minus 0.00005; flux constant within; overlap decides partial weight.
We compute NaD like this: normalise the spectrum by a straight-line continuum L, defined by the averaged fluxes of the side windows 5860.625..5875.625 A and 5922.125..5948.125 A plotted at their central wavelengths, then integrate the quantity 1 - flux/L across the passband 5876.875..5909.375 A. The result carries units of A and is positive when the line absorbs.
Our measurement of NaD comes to 3.6 A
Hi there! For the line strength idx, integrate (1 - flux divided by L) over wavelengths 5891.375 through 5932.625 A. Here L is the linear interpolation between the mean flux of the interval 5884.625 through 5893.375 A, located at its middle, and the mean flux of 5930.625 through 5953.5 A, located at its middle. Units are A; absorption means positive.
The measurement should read -2.69 A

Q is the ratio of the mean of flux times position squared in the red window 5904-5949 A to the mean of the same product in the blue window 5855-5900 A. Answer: 1.02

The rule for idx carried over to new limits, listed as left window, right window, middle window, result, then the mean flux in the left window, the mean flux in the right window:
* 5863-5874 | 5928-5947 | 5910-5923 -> 0.4 A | 44.4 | 42.3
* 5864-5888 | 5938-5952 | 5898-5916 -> 1.0 A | 45.3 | 42.2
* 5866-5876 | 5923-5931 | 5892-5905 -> 1.9 A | 48.1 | 42.3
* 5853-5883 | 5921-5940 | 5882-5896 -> 2.6 A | 45.1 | 42.3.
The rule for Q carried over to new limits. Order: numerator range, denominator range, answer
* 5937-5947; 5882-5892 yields 1.19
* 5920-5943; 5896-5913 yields 1.05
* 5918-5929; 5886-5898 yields 1.24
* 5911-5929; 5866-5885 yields 0.91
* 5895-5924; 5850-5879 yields 0.92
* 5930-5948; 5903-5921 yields 1.03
